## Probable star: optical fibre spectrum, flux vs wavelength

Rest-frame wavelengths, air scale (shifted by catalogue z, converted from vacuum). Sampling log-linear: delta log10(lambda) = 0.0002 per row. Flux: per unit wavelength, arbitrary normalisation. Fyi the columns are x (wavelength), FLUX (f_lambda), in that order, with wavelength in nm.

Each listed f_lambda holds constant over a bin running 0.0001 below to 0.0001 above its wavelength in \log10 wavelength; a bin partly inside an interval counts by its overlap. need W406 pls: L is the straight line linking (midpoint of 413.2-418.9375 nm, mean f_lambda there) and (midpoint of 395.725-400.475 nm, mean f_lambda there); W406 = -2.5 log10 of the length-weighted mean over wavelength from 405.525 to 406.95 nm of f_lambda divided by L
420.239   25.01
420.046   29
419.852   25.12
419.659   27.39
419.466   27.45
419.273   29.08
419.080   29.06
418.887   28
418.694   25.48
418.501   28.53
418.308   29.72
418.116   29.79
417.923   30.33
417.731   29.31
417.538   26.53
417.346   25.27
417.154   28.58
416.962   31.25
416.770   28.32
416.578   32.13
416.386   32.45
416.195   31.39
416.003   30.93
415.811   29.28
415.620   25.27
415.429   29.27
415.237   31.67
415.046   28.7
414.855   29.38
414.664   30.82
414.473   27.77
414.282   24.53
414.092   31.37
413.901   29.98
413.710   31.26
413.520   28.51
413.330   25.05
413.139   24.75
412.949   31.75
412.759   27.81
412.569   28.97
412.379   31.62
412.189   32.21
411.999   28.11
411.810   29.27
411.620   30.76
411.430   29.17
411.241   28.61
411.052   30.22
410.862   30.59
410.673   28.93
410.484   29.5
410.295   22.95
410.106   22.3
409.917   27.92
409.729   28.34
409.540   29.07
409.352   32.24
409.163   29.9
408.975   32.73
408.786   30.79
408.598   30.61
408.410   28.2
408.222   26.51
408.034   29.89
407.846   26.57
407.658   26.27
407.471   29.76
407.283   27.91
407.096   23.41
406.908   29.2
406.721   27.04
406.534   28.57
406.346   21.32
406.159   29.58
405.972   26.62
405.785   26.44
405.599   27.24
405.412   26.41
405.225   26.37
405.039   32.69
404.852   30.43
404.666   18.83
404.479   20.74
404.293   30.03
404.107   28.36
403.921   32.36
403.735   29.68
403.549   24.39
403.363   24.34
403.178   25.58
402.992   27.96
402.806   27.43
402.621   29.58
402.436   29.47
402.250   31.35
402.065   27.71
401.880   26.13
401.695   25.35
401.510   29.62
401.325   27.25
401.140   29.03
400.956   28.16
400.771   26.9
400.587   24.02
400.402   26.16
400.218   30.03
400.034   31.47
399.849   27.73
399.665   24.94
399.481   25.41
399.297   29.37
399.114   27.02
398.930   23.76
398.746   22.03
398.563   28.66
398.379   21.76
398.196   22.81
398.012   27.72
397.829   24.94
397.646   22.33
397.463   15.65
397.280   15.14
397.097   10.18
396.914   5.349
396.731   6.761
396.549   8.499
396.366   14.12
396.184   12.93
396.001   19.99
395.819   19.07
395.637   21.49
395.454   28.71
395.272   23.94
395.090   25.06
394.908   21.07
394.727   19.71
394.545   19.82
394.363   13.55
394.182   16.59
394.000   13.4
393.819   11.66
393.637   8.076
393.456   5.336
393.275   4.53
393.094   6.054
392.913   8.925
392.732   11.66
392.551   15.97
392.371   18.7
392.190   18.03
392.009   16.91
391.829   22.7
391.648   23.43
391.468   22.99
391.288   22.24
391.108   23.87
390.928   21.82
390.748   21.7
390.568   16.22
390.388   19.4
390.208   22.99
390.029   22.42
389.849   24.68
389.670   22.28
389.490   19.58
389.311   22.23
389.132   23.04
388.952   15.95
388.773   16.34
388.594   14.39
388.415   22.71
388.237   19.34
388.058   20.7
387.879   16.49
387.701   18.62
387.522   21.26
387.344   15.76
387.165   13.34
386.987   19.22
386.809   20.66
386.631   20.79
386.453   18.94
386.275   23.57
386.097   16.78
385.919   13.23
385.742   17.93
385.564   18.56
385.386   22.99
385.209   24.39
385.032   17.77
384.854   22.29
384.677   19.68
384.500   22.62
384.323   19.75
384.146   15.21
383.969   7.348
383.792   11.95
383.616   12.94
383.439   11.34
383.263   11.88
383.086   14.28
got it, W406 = -0.10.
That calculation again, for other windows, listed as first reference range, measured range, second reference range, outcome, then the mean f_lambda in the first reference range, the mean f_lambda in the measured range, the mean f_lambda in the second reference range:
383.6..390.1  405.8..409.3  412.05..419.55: -0.08 mag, 18.9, 28.1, 29.1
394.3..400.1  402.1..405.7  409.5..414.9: -0.14 mag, 20.7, 27.5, 28.7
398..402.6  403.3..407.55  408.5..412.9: 0.04 mag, 27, 27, 29.3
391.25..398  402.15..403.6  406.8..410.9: -0.19 mag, 16.2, 27.6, 28.3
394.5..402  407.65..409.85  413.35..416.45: -0.10 mag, 22.5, 29.4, 29.4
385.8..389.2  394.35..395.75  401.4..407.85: 0.01 mag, 18.4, 22.1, 27.3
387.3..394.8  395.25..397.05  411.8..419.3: 0.26 mag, 17.7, 15.6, 29.1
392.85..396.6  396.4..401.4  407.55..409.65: -0.14 mag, 15.5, 22.6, 29.3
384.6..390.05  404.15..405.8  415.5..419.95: -0.08 mag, 19.5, 26.6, 28.7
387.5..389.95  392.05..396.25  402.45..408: 0.37 mag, 19.8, 15.9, 27.1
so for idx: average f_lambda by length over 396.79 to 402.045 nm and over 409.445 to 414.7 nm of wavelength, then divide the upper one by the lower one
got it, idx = 1.2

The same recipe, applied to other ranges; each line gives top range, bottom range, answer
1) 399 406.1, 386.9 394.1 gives 1.56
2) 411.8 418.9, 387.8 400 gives 1.54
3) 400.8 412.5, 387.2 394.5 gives 1.60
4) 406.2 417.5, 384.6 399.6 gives 1.53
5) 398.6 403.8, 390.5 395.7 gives 1.57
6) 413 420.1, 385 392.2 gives 1.44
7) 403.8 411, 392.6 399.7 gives 1.58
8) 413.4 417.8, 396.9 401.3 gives 1.21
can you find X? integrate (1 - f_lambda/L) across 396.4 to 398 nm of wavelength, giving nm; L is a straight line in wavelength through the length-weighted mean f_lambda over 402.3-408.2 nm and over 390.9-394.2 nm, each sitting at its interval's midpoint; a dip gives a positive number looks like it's 0.444 nm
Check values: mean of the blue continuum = 15.3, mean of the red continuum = 27.3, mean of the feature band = 14.3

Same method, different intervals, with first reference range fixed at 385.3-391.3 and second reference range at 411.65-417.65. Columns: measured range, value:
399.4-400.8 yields -0.19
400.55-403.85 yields -0.38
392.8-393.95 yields 0.74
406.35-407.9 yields -0.03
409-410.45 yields -0.02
